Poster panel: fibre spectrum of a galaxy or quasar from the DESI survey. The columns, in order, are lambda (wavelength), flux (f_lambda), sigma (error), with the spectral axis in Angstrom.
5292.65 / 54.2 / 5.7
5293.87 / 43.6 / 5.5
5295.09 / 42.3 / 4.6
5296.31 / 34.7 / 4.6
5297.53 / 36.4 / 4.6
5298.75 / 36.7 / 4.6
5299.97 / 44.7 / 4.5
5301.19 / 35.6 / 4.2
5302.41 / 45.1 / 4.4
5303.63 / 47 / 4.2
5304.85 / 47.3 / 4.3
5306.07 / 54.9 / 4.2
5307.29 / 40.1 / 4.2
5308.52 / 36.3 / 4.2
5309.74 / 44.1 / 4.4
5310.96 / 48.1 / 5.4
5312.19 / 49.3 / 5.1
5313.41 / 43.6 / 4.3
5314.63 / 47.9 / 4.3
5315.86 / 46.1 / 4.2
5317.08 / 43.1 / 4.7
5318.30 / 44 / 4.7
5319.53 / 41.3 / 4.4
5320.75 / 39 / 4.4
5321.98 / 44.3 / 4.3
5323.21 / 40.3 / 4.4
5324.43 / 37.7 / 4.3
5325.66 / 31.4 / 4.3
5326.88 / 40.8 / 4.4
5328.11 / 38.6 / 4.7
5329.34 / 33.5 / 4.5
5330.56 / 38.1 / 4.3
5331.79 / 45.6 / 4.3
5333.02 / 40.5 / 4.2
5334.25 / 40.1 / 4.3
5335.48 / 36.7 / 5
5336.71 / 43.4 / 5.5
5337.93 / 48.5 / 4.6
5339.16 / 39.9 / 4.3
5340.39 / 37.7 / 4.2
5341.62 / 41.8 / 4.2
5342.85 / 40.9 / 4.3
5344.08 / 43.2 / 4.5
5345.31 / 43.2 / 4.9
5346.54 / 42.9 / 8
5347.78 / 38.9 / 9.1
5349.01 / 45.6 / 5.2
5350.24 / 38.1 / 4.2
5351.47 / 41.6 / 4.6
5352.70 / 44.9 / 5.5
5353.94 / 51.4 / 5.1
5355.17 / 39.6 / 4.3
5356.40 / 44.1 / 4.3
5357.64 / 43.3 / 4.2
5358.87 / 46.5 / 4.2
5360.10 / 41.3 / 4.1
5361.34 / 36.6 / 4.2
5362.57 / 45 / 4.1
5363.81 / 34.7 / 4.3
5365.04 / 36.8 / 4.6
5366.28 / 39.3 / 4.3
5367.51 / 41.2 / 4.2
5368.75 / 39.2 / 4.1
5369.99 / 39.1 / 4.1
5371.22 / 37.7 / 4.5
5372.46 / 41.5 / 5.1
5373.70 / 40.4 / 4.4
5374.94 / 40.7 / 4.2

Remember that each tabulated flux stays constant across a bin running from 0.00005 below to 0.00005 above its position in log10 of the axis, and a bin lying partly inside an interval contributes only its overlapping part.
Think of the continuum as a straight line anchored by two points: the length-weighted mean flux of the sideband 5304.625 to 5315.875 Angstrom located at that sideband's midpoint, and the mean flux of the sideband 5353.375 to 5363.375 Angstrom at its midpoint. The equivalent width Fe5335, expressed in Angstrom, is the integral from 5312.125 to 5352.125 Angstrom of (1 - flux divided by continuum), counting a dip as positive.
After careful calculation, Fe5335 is 2.9 Angstrom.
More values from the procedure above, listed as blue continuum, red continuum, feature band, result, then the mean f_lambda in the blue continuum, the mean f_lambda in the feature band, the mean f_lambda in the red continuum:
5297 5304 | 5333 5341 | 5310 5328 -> -0.7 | 40.8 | 42.6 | 41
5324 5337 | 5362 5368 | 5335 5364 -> -2.4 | 38.6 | 42.2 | 39.3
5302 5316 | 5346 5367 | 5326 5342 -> 1.3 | 45.8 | 40.2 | 41.8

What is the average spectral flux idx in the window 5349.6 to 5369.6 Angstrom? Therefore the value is 41.4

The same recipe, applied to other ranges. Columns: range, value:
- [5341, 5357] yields 42.8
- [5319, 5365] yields 41.1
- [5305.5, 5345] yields 41.9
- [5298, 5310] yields 43.1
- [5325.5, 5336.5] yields 38.8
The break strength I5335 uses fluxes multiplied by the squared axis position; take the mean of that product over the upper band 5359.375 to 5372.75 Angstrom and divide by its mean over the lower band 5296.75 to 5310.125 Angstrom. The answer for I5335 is 0.9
